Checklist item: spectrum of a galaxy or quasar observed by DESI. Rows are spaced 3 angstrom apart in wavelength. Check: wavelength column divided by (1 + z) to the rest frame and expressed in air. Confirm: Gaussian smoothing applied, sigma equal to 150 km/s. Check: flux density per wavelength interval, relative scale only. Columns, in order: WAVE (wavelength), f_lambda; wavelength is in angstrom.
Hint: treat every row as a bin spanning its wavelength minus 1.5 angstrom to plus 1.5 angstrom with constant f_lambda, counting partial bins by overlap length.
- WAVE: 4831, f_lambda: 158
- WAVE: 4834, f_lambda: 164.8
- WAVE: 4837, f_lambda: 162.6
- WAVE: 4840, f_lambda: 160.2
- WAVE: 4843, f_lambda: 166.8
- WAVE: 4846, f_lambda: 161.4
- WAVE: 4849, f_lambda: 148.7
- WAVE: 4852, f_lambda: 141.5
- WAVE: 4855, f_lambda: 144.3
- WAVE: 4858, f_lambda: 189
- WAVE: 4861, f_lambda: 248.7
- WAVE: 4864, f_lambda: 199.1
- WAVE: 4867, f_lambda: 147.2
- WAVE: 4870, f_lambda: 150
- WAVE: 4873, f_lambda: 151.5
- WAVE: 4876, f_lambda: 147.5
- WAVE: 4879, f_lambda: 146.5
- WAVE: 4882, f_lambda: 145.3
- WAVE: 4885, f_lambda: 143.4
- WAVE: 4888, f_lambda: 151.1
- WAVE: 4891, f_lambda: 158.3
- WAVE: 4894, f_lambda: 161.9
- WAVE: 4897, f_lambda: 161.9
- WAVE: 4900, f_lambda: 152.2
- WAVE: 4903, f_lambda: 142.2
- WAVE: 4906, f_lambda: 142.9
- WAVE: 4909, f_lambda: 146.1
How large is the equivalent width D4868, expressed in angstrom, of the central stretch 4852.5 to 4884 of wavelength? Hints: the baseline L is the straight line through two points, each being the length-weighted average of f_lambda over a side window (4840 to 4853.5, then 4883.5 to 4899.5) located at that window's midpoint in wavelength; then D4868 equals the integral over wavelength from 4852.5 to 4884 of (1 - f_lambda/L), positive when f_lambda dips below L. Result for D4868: -2.14 angstrom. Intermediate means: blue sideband 155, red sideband 155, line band 166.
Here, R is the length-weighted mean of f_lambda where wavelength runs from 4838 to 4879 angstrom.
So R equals 165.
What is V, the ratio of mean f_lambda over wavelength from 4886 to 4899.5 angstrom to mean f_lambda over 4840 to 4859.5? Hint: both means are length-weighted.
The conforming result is 1.0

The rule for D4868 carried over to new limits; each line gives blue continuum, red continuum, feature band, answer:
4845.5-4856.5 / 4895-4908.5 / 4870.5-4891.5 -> 0.1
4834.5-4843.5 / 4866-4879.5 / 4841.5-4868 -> -2.8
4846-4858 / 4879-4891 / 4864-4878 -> -0.4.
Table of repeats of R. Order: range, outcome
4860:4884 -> 165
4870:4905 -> 151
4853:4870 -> 181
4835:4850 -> 160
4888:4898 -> 159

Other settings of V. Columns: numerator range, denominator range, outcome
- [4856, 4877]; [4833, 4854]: 1.12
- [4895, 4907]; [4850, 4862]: 0.85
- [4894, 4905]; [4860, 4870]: 0.81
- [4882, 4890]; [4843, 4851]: 0.94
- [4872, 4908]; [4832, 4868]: 0.89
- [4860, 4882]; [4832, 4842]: 1.03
